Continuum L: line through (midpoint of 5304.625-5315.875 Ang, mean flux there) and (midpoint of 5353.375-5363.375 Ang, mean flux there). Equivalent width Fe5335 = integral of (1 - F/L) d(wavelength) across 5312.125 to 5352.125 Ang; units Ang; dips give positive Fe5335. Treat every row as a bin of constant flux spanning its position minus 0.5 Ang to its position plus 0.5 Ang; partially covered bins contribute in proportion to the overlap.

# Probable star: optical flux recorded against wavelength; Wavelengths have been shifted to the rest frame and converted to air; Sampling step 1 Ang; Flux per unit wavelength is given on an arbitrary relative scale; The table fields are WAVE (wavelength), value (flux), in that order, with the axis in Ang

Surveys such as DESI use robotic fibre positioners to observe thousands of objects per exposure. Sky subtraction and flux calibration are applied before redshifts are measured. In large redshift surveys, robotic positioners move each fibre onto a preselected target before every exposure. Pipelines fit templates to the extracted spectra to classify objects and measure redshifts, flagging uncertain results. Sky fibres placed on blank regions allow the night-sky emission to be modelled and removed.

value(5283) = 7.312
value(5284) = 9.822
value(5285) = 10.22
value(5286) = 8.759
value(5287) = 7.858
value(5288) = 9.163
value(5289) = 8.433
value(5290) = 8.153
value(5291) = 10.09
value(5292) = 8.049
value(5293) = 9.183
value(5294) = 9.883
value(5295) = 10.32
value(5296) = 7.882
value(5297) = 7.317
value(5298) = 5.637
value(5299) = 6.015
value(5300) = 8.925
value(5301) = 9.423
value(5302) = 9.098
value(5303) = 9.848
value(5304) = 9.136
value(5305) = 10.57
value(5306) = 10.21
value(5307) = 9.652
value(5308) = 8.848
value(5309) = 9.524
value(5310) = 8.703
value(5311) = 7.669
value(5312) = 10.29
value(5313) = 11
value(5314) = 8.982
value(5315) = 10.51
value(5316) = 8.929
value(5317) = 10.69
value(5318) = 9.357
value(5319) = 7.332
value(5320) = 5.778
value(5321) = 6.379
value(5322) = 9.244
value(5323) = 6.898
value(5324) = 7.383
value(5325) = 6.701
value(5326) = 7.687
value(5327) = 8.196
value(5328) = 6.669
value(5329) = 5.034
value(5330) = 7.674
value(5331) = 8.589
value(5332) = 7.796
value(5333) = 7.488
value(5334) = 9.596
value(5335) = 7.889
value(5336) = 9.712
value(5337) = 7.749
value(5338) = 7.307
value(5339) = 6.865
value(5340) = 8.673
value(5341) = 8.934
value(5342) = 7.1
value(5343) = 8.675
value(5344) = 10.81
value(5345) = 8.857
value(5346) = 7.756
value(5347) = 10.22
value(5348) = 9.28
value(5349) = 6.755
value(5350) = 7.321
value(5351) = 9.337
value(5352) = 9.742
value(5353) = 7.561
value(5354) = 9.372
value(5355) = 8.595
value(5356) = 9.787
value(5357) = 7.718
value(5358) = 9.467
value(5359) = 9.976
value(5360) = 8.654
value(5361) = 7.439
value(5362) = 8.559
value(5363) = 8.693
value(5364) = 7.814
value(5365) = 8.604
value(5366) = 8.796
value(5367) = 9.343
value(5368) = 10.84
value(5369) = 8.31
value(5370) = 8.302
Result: 4.2 Ang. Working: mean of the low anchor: 9.6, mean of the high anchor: 8.81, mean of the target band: 8.28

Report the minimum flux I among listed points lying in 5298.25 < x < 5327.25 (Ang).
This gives 5.778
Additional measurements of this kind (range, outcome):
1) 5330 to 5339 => 6.865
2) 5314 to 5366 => 5.034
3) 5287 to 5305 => 5.637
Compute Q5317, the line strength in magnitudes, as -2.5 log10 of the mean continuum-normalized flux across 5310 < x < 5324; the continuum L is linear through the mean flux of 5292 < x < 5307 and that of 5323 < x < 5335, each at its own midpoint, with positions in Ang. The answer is -0.077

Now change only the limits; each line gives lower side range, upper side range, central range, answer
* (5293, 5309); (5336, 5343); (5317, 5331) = 0.13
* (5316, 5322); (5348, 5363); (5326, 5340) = 0.07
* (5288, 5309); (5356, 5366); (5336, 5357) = 0.02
